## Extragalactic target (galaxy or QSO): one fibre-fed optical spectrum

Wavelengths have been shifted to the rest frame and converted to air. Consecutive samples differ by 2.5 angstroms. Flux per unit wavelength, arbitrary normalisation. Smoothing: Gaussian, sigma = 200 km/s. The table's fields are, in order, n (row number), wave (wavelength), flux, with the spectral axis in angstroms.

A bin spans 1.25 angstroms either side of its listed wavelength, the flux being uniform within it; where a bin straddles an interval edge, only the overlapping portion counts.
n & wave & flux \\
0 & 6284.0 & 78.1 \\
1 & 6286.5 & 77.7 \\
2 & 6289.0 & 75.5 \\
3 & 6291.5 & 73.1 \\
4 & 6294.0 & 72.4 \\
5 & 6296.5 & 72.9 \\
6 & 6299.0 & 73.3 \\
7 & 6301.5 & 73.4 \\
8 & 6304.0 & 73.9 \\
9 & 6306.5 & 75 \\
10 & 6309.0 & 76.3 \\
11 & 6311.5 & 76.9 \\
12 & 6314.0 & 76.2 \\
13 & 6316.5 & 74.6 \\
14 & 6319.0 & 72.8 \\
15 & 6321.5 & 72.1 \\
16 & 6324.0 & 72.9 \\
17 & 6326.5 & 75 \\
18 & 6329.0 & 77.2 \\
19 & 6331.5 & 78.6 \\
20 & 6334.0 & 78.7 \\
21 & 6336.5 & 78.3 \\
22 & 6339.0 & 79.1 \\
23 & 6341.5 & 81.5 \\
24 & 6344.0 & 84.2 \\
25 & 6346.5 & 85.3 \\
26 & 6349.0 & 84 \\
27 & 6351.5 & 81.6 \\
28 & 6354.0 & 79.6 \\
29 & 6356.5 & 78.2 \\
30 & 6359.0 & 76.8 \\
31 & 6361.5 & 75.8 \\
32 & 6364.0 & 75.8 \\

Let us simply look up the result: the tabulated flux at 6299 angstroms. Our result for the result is 73.3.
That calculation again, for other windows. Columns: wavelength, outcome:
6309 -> 76.3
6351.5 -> 81.6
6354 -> 79.6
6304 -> 73.9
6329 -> 77.2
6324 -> 72.9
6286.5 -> 77.7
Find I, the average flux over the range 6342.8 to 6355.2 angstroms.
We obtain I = 82.9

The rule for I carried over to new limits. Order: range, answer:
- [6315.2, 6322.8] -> 73.2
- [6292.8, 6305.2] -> 73.2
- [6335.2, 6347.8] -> 81.7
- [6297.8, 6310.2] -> 74.4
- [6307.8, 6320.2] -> 75.4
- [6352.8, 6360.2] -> 78.2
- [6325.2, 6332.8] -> 76.9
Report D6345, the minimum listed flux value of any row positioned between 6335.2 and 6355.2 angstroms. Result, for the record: 78.3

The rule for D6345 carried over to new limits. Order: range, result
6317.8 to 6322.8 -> 72.1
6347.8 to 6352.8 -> 81.6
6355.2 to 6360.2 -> 76.8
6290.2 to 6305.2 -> 72.4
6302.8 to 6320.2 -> 72.8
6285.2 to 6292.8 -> 73.1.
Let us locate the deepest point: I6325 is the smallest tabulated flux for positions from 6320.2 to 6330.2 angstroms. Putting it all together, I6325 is 72.1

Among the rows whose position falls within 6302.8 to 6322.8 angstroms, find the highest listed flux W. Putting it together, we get 76.9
